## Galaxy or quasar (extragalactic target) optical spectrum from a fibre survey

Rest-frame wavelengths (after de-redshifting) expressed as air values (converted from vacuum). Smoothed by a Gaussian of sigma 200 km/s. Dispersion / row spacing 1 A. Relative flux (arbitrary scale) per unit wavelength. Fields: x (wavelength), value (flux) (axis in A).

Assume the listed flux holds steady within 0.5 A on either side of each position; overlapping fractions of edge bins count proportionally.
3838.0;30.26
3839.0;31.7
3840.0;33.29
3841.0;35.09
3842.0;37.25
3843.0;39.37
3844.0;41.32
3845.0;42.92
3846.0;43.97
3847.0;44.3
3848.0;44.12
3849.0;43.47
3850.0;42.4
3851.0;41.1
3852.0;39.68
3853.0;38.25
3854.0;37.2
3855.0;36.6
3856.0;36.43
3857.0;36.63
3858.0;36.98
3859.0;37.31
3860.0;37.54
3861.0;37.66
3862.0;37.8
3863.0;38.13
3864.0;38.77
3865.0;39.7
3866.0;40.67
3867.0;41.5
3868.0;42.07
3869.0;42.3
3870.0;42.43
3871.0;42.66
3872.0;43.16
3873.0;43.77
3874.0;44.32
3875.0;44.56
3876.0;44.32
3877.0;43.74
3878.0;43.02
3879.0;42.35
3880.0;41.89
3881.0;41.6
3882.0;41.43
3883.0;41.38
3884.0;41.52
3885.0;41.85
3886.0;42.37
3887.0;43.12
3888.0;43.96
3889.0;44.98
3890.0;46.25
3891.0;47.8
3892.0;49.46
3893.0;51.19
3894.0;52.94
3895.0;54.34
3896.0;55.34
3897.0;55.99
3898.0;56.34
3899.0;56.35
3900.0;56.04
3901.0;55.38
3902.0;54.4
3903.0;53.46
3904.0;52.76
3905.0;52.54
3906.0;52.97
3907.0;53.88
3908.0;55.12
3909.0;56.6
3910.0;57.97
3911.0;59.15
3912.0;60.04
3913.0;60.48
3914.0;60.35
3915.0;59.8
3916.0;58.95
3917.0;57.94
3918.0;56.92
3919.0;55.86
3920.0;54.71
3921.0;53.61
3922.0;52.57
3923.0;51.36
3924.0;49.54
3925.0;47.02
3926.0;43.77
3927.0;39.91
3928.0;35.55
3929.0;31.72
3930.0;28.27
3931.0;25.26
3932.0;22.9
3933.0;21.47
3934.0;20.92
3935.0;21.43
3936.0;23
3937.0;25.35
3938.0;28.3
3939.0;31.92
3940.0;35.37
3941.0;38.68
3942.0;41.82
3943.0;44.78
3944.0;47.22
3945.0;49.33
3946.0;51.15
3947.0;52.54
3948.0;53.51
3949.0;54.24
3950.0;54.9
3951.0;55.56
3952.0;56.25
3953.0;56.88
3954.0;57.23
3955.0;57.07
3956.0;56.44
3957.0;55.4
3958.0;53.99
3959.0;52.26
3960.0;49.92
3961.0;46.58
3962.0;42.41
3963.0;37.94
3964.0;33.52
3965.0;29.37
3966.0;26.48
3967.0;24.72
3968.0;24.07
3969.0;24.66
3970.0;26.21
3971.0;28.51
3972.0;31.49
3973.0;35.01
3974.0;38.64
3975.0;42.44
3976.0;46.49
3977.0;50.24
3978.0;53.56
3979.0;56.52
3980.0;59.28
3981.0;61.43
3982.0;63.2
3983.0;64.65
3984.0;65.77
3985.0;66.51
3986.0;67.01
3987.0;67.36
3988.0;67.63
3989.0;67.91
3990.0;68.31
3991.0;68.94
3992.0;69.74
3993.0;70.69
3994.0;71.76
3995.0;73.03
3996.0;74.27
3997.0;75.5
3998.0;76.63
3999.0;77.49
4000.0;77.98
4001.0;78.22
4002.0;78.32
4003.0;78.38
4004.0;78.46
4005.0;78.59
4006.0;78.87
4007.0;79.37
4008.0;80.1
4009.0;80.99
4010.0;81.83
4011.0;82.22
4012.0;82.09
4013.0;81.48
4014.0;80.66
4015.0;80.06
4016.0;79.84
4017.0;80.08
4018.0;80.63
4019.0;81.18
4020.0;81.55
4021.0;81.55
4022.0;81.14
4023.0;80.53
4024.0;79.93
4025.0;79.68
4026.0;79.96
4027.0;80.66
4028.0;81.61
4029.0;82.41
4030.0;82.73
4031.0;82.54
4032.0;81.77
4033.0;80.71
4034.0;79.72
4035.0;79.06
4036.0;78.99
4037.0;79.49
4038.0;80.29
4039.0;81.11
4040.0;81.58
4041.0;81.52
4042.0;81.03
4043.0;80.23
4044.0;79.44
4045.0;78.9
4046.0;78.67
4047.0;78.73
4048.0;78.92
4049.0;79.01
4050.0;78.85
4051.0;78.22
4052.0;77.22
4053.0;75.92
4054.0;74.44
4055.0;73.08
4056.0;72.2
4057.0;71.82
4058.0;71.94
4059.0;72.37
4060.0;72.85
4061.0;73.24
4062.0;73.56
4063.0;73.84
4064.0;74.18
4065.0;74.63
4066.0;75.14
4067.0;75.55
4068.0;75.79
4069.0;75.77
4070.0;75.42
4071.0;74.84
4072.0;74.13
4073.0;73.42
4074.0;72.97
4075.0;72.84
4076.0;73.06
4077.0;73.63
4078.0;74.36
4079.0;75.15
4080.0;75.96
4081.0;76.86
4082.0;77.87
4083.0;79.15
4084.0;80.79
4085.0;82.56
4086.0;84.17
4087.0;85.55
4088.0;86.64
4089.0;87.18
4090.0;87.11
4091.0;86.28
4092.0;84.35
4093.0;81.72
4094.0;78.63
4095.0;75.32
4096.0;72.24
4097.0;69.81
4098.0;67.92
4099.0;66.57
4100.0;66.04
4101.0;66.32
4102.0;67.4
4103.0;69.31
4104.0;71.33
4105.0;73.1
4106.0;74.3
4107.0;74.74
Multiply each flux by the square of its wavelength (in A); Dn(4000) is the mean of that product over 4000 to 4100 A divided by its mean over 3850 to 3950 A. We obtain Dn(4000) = 1.9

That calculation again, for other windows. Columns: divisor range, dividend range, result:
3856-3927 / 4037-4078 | 1.72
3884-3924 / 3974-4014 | 1.38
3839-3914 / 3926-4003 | 1.14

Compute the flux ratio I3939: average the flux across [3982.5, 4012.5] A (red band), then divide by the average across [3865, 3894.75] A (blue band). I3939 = 1.69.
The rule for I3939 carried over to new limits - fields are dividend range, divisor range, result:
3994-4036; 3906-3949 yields 1.78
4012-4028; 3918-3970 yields 1.93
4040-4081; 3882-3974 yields 1.66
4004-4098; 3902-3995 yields 1.62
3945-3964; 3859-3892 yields 1.23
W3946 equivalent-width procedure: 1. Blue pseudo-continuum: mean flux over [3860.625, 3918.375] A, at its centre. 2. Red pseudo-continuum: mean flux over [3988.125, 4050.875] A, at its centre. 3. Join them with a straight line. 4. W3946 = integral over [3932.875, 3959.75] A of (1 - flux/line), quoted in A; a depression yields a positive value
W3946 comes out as 7.6 A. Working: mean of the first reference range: 48.6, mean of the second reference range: 78.7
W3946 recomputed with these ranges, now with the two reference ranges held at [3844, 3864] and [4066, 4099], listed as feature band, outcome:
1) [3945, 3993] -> 6.6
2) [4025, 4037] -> -2.1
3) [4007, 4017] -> -2.3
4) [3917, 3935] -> 3.7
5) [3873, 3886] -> 0.3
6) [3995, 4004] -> -1.9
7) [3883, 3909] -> -2.3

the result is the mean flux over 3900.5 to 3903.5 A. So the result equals 54.4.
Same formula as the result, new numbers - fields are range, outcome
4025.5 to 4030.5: 81.5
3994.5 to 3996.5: 73.7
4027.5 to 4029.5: 82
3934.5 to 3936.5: 22.2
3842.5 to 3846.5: 41.9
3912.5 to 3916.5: 59.9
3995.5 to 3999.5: 76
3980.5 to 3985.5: 64.3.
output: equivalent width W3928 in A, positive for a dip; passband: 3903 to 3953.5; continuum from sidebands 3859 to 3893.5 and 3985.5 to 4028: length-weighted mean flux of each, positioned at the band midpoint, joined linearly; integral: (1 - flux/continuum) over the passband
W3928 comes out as 8.5 A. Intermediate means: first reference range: 42.5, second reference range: 77.2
